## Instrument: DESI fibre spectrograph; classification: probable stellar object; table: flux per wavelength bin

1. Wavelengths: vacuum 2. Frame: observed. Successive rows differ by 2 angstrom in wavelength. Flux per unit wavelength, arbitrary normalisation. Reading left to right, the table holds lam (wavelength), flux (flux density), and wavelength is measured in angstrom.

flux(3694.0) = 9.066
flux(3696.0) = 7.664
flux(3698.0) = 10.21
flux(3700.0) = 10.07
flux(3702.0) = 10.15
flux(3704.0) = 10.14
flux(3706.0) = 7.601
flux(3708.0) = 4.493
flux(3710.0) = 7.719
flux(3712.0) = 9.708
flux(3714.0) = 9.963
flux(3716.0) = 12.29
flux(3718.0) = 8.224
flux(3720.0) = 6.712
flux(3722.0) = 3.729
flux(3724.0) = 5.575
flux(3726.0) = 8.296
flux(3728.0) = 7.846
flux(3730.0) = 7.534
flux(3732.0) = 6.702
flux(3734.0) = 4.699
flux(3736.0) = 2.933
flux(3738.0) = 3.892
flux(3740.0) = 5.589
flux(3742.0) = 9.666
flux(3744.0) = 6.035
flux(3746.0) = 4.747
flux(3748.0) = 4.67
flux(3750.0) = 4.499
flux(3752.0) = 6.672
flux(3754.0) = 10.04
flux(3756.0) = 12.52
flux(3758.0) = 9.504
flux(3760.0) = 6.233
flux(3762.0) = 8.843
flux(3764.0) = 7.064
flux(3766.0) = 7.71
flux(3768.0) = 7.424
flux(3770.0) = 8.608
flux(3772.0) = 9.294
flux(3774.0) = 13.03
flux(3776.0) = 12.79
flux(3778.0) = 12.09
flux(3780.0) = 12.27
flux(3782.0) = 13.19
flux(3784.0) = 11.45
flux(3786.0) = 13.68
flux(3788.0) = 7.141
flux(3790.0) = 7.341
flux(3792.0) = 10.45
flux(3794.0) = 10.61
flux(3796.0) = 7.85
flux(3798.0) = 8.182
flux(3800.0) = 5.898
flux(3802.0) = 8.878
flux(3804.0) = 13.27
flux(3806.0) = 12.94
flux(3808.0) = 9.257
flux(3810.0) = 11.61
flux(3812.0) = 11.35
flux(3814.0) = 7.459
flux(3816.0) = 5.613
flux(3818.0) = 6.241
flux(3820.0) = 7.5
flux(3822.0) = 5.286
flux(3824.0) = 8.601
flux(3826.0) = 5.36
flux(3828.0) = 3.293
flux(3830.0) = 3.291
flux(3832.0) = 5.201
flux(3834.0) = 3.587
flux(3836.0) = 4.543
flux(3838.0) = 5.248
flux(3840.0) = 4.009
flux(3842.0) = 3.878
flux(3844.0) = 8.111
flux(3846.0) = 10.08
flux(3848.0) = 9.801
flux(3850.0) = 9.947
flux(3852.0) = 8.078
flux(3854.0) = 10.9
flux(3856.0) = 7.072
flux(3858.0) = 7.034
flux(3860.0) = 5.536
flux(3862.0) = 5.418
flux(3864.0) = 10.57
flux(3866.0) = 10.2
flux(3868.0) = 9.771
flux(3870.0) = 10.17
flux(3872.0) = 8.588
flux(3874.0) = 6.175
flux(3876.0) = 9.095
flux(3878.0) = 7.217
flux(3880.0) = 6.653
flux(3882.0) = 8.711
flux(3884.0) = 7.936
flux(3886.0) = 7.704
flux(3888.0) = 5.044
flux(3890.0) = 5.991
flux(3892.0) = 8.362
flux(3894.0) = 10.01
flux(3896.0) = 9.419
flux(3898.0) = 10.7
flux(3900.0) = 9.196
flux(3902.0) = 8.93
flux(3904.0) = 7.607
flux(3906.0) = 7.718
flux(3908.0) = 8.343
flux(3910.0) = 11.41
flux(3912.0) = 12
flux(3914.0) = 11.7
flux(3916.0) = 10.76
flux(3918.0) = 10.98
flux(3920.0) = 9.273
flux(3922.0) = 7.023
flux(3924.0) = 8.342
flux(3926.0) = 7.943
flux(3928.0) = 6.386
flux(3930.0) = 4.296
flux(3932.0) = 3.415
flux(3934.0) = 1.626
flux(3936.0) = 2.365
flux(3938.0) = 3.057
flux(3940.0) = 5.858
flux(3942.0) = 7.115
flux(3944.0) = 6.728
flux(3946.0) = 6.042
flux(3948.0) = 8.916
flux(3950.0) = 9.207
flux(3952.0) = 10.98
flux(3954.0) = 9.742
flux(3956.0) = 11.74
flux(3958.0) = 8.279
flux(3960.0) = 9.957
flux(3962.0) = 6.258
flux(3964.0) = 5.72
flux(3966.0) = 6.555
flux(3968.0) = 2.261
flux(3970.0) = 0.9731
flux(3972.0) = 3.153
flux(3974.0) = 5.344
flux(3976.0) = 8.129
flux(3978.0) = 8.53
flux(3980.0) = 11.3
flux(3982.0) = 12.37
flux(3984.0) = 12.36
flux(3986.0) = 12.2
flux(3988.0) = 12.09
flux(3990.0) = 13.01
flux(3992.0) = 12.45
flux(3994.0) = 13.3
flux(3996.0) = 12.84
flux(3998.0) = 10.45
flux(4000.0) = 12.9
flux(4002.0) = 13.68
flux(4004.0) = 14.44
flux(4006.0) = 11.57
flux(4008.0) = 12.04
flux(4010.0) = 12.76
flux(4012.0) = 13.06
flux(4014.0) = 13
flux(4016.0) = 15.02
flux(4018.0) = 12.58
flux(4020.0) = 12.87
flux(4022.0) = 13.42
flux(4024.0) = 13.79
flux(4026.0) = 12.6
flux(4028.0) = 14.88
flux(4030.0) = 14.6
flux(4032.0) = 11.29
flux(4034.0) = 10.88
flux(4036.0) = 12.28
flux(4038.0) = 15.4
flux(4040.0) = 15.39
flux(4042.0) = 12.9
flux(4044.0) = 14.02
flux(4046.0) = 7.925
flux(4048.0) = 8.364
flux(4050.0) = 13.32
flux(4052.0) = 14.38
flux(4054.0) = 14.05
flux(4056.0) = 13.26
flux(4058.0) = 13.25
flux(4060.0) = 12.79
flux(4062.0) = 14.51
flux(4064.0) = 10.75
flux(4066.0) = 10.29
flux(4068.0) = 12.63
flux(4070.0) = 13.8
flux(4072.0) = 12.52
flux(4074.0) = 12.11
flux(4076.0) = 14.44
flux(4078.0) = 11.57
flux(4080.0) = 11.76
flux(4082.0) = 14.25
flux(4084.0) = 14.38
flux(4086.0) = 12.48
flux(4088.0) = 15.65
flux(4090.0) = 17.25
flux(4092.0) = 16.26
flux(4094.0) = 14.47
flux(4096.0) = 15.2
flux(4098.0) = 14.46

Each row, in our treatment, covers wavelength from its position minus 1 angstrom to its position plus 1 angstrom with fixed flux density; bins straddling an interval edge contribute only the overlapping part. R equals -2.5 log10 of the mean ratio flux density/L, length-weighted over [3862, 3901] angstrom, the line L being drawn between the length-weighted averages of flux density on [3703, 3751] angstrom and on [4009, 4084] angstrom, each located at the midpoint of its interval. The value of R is 0.16 mag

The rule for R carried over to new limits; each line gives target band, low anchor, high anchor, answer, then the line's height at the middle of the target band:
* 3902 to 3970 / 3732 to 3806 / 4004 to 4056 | 0.45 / 11.4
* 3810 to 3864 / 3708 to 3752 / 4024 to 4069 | 0.27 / 8.72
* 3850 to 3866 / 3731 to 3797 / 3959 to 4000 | 0.08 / 8.72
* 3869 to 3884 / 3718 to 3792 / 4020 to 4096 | 0.25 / 10.1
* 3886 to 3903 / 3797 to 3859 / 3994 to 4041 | 0.13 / 9.45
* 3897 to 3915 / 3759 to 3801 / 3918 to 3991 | -0.20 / 8.08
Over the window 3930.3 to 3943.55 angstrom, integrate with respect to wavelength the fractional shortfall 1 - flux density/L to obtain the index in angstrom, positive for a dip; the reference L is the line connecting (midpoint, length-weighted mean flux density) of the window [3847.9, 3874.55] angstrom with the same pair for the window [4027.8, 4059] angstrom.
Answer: 8.07 angstrom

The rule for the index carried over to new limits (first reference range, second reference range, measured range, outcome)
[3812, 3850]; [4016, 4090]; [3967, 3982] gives 6.41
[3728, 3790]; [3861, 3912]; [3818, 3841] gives 8.98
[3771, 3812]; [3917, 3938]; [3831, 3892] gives 5.42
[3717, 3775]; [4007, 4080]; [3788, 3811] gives -3.76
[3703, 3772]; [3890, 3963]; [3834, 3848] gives 3.00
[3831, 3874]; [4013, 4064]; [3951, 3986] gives 9.45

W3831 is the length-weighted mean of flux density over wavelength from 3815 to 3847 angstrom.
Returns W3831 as 5.62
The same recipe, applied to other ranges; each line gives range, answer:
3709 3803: 8.29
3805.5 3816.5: 9.74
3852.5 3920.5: 8.7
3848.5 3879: 8.41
